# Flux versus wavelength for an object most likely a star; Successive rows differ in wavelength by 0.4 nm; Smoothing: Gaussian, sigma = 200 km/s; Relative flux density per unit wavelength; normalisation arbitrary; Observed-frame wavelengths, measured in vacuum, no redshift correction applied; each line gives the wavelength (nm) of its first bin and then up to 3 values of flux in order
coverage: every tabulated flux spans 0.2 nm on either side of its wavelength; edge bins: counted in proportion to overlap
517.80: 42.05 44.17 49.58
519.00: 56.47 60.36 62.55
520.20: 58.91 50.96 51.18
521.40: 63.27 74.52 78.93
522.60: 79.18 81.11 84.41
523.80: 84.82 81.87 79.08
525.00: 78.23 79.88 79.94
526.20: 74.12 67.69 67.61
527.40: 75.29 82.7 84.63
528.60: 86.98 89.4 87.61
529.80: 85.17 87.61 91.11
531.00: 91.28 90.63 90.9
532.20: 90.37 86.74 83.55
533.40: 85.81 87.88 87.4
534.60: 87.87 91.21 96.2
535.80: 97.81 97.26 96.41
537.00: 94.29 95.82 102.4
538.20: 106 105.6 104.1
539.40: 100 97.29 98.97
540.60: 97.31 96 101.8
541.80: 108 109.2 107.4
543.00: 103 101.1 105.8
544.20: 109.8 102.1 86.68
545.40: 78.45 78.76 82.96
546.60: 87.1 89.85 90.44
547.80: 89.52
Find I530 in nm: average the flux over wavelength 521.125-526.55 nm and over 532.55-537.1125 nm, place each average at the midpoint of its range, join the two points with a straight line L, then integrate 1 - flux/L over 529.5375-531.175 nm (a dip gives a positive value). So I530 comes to -0.06 nm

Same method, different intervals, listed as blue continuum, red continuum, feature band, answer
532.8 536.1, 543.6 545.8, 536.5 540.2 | -0.34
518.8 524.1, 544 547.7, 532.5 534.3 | -0.17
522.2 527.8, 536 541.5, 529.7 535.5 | 0.07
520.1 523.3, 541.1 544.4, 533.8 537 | -0.02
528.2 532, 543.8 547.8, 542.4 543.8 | -0.22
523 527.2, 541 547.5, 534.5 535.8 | -0.08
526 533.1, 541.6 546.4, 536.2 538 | -0.12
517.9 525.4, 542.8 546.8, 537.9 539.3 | -0.29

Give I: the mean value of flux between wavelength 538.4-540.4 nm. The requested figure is 101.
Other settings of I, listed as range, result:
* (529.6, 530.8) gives 88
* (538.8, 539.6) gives 102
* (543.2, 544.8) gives 105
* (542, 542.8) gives 108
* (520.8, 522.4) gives 67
